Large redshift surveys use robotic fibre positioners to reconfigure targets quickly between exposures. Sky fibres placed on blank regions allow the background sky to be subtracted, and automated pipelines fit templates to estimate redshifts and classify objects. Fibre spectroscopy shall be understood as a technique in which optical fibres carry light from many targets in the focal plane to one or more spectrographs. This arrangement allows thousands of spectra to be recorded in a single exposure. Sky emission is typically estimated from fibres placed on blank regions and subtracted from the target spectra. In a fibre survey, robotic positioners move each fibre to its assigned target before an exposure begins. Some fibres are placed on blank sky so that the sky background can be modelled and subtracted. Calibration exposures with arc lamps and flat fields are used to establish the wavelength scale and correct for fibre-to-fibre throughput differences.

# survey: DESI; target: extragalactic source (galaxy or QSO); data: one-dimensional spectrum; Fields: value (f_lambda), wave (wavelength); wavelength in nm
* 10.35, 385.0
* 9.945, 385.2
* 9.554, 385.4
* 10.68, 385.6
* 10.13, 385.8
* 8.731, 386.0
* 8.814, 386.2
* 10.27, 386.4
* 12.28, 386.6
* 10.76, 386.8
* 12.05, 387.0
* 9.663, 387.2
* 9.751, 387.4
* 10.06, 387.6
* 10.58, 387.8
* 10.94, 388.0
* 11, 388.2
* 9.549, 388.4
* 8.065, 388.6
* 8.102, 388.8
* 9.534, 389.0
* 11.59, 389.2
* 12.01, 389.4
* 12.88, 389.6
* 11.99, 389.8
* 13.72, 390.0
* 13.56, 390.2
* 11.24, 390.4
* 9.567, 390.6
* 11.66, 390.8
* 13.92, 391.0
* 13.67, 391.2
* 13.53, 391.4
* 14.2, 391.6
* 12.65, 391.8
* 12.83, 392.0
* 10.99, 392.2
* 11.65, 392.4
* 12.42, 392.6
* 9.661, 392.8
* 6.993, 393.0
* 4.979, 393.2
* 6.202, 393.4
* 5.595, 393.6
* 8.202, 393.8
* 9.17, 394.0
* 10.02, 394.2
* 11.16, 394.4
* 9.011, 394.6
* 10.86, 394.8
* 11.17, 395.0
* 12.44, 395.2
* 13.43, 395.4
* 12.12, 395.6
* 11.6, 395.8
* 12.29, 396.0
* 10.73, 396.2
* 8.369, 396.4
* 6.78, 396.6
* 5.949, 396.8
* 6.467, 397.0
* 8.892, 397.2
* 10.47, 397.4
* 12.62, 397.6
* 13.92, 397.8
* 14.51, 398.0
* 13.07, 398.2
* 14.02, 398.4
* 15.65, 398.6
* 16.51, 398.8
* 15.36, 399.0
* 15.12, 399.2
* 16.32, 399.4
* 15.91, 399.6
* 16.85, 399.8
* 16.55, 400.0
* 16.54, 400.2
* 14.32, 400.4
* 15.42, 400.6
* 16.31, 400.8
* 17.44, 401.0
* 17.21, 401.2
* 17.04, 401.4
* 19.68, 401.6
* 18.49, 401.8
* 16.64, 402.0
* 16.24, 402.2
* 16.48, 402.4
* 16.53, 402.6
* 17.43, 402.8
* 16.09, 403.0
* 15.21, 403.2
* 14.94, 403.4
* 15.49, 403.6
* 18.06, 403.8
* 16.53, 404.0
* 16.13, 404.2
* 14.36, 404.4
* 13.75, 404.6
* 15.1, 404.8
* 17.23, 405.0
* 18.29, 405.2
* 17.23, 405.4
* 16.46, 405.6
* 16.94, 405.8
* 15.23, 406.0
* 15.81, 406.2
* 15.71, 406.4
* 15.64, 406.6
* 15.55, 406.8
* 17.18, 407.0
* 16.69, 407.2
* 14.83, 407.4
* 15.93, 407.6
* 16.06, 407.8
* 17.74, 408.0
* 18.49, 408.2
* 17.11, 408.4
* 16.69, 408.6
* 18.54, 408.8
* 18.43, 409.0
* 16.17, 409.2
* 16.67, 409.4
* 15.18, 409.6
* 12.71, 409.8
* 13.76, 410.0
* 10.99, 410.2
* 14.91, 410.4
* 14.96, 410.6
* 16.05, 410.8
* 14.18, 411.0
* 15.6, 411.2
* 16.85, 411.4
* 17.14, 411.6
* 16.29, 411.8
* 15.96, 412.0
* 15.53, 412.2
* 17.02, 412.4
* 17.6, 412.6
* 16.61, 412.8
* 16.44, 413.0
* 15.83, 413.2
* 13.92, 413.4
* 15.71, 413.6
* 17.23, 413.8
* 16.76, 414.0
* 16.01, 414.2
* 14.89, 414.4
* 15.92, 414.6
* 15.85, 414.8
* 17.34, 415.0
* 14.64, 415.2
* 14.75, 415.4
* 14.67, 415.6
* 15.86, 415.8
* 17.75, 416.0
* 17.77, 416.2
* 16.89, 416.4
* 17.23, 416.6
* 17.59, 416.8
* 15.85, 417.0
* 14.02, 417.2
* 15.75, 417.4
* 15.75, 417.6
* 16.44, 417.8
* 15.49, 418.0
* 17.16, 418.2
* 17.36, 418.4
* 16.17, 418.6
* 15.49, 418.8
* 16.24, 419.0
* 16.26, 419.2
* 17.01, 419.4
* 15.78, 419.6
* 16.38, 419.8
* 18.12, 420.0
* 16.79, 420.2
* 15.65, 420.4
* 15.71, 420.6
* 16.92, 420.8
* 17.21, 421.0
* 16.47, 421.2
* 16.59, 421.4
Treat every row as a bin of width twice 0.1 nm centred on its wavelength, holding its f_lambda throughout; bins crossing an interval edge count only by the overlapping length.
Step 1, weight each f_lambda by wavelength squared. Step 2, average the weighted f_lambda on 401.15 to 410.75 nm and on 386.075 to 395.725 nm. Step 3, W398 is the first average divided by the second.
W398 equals 1.62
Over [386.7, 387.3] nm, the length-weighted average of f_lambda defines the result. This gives 10.8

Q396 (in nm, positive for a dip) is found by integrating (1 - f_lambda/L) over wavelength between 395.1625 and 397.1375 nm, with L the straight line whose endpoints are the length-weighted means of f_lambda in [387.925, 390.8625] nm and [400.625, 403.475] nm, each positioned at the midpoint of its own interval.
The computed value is 0.580 nm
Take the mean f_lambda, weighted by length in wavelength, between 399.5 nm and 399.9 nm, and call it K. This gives 16.4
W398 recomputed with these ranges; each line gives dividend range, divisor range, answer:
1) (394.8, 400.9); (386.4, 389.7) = 1.29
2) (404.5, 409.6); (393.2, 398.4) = 1.72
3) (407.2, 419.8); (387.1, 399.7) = 1.58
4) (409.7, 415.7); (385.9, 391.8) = 1.56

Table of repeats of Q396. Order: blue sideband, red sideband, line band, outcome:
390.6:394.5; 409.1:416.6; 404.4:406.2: -0.31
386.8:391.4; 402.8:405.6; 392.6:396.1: 0.86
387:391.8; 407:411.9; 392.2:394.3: 0.62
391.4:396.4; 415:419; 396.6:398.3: 0.13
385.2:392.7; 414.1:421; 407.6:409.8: -0.33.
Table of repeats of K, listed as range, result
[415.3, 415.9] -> 15.1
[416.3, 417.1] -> 16.9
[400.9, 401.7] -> 17.8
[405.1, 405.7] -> 17.3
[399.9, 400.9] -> 15.8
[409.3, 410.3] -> 13.9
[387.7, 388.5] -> 10.5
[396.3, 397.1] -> 6.89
